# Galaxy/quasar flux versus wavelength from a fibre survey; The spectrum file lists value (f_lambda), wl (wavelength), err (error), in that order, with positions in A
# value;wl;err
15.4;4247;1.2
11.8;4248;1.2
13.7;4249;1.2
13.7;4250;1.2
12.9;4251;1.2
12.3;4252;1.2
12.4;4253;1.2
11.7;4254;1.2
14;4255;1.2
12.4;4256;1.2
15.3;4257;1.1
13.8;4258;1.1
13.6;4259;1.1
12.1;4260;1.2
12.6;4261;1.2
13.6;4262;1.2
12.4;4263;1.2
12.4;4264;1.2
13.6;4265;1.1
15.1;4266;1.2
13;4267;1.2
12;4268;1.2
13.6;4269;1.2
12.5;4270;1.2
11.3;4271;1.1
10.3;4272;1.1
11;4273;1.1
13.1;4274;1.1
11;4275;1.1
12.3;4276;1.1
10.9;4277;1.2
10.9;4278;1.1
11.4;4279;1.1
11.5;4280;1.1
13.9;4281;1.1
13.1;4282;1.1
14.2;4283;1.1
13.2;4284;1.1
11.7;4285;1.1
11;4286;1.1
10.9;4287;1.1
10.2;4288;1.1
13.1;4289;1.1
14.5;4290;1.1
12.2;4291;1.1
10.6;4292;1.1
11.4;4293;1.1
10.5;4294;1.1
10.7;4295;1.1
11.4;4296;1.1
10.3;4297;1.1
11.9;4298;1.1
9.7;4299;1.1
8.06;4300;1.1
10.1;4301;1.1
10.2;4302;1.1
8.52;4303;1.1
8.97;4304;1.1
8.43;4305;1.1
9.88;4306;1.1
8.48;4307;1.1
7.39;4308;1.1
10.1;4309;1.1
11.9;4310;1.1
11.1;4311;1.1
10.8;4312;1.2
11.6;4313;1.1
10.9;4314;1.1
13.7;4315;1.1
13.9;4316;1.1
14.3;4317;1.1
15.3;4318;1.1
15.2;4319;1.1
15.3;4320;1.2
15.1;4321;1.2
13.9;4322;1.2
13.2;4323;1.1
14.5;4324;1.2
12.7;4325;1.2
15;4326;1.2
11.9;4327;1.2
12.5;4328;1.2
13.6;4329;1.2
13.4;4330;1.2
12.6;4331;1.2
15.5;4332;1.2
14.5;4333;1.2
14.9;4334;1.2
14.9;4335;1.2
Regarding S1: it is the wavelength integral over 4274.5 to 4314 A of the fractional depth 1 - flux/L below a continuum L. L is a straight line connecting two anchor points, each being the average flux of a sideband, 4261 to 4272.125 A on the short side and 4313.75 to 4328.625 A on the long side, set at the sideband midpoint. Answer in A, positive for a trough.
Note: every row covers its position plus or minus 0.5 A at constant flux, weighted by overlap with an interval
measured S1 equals 6.9 A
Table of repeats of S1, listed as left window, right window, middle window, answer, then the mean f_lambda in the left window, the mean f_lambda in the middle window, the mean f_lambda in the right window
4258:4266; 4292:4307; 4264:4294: -1.3 A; 13.1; 12.2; 9.97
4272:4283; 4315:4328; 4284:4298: 1.2 A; 11.9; 11.5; 14.1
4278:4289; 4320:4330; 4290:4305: 2.6 A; 12.1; 10.4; 13.7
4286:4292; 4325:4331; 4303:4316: 2.3 A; 12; 10.3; 13.2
